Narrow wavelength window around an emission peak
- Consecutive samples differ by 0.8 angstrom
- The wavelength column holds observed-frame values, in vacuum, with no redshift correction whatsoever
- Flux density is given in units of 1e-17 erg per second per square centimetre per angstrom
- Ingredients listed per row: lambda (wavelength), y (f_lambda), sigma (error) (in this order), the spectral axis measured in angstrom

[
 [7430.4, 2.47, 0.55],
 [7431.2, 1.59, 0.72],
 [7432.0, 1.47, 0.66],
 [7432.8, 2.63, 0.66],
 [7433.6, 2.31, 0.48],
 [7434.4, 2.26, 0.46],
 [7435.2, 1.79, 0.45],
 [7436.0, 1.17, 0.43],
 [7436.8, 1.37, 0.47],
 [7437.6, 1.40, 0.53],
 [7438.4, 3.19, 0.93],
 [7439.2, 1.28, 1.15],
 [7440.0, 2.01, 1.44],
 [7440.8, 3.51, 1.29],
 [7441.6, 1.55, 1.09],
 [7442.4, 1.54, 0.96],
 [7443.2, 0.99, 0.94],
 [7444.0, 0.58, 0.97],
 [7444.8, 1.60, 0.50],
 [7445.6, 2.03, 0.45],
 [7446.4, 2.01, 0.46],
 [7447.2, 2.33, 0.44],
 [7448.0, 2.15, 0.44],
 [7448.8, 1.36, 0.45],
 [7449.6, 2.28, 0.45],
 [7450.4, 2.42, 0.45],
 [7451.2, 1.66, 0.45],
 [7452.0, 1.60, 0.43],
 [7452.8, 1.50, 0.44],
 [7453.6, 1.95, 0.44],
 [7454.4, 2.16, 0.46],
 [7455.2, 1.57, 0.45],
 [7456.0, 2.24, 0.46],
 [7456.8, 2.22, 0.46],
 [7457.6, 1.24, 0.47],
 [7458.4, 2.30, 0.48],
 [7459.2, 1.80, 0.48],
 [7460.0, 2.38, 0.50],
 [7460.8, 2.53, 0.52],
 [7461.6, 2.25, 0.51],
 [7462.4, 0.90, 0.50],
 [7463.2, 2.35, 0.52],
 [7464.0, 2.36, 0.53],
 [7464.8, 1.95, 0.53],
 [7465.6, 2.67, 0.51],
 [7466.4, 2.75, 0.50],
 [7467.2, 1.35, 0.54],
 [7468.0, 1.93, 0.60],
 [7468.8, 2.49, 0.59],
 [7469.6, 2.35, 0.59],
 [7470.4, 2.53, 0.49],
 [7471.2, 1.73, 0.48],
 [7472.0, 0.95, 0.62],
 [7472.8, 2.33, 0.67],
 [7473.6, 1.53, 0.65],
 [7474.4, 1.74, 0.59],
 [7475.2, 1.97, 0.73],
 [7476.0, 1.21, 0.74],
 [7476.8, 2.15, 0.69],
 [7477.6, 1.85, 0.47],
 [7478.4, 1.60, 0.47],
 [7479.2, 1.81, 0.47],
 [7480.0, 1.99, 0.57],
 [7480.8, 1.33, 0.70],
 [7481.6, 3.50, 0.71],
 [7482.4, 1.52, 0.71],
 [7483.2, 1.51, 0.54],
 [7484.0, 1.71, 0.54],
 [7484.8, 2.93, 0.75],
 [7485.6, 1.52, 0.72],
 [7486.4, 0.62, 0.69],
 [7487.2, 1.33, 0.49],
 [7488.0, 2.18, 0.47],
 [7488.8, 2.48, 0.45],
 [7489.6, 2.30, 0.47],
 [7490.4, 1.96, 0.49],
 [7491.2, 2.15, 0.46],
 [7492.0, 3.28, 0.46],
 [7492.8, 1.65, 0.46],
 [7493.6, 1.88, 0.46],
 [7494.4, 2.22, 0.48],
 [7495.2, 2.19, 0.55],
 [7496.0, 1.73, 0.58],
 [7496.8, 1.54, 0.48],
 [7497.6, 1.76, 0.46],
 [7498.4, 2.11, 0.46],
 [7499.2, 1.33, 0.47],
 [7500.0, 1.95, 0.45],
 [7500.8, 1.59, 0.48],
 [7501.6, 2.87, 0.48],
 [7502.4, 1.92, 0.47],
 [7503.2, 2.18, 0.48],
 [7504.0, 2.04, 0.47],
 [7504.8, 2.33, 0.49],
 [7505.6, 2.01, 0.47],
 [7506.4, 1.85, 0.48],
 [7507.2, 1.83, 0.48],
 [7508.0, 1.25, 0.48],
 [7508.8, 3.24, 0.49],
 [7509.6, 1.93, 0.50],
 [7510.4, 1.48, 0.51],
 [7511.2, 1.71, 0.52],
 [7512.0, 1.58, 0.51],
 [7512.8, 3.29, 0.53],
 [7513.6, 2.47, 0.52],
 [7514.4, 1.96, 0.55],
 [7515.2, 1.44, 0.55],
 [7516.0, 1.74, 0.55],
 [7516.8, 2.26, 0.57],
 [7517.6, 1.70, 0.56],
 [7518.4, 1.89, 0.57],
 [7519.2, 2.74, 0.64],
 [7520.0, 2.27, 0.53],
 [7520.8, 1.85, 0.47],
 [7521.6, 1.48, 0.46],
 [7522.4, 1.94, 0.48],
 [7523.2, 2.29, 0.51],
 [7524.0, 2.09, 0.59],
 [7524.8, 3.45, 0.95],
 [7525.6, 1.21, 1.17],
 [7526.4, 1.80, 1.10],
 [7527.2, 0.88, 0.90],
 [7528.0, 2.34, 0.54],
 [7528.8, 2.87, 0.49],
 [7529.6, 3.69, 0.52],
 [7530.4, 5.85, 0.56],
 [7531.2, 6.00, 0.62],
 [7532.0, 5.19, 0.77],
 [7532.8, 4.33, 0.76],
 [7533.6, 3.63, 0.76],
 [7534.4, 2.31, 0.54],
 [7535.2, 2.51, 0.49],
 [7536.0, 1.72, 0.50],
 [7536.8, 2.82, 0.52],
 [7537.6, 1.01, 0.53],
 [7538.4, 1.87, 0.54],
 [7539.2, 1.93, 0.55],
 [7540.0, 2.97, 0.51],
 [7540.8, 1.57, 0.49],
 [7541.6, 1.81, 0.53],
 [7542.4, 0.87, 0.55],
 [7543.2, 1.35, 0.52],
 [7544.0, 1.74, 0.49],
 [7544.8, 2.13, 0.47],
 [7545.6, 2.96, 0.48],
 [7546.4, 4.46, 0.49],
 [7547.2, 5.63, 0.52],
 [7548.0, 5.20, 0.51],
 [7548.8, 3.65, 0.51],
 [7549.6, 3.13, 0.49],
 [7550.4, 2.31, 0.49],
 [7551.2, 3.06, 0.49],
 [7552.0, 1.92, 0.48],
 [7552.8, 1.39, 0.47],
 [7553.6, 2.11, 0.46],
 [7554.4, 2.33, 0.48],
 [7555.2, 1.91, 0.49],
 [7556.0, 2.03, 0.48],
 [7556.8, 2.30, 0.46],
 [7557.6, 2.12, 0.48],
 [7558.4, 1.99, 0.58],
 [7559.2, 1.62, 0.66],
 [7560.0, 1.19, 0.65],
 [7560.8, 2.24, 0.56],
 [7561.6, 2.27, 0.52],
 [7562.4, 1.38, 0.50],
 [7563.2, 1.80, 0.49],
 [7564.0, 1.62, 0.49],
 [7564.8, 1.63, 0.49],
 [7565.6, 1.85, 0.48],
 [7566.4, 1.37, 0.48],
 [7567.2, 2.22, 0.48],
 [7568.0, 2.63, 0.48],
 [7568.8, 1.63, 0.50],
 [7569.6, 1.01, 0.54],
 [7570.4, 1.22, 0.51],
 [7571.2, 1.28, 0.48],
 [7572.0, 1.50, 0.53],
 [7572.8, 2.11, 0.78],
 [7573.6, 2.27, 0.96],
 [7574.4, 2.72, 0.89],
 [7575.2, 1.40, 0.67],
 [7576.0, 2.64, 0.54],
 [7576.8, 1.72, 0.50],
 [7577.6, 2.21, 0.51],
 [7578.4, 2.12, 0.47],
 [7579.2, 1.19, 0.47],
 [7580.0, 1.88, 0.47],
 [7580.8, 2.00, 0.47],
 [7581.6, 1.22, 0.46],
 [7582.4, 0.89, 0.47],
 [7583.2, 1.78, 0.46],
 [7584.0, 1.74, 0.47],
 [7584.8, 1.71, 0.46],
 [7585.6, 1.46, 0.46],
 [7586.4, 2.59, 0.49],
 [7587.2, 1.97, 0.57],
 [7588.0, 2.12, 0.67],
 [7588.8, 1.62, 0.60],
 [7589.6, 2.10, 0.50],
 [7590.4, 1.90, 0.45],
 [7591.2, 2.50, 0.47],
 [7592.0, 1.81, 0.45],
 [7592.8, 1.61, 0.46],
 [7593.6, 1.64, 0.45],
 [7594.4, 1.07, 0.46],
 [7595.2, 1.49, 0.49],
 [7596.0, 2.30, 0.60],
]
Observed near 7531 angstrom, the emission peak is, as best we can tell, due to [S II]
